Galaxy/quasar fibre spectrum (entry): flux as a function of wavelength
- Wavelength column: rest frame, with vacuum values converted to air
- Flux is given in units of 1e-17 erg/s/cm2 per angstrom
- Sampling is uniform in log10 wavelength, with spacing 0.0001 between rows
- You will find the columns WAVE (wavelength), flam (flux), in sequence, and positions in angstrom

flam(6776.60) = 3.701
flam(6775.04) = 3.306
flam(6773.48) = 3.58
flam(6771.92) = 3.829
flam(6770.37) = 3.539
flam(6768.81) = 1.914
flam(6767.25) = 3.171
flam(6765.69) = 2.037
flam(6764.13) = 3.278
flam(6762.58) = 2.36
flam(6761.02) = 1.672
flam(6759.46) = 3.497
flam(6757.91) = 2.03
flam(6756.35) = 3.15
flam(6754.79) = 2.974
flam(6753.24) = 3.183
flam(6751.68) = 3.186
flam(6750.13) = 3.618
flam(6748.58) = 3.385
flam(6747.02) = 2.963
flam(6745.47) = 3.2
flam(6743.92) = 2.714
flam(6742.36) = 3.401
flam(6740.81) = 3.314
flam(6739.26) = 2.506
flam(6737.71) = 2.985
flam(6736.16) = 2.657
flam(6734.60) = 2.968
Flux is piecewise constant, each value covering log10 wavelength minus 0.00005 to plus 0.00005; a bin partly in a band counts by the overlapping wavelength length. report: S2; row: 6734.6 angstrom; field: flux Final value 2.968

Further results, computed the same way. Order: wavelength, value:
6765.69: 2.037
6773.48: 3.58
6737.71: 2.985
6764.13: 3.278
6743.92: 2.714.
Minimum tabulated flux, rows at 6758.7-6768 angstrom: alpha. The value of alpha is 1.672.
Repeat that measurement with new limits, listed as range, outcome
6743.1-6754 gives 2.714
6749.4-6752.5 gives 3.186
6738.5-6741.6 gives 2.506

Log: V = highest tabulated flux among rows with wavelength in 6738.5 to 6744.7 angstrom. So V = 3.401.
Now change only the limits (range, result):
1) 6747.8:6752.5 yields 3.618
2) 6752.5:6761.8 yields 3.497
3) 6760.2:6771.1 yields 3.539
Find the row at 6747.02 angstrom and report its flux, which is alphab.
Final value 2.963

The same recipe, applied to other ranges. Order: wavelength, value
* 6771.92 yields 3.829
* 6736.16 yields 2.657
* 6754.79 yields 2.974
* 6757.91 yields 2.03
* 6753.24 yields 3.183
